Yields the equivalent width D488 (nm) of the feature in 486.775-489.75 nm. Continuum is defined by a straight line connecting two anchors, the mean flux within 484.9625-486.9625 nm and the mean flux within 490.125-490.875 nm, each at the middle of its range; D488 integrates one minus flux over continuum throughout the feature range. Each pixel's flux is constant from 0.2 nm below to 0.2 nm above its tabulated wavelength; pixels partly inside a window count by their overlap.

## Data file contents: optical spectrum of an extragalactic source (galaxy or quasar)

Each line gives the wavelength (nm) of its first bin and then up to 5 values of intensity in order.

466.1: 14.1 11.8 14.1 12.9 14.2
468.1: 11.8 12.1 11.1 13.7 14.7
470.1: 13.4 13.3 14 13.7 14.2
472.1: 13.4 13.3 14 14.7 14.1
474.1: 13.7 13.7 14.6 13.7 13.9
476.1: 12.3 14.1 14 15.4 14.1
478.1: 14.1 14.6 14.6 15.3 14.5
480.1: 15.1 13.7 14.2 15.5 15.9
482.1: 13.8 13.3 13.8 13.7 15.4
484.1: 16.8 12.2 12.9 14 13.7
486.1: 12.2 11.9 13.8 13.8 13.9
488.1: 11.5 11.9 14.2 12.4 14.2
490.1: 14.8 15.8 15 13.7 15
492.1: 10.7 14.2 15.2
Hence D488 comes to 0.22 nm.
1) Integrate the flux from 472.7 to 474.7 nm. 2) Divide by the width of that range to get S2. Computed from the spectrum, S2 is 14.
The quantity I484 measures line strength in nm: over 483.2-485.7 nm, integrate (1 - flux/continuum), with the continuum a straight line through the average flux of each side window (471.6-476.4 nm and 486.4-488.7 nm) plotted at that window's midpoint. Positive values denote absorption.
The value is -0.21 nm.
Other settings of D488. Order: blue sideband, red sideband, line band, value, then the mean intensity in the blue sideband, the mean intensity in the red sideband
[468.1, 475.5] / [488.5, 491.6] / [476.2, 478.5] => -0.09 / 13.6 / 14.2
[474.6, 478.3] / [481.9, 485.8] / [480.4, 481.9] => -0.10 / 14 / 14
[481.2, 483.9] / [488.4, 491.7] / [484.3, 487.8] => 0.28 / 14.4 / 14.1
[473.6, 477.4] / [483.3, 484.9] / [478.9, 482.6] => -0.10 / 13.9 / 14.4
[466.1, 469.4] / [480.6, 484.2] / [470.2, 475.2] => -0.18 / 12.8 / 14.6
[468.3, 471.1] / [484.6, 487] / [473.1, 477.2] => -0.25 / 13.2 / 13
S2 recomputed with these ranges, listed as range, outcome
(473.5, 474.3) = 13.9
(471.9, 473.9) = 13.9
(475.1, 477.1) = 13.6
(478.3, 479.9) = 14.8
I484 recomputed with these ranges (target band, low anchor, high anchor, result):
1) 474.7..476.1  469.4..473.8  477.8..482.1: 0.04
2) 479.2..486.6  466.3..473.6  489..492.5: -0.20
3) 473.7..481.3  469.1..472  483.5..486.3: -0.20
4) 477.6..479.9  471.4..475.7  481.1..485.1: -0.07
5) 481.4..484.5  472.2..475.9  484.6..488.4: -0.29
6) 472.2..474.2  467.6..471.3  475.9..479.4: -0.04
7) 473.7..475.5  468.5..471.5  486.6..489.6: -0.09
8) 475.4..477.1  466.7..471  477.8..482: 0.07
